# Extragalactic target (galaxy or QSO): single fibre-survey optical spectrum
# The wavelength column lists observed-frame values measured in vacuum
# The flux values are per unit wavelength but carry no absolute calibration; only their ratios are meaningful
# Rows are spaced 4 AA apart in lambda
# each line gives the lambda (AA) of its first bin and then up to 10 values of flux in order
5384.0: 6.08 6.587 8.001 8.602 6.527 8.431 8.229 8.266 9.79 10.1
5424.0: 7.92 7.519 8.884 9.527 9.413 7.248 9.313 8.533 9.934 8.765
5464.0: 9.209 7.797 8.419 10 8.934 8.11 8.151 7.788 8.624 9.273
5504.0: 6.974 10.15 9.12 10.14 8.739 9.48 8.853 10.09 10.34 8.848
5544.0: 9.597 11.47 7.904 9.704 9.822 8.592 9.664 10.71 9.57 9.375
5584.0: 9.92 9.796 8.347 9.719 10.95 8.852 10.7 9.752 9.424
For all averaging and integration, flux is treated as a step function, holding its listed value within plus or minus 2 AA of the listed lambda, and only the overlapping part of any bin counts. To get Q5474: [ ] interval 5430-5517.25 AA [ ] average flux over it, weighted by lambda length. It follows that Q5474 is 8.82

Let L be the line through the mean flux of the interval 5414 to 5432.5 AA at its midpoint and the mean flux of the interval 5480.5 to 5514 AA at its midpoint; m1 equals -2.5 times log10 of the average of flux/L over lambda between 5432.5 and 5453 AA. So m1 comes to -0.008 mag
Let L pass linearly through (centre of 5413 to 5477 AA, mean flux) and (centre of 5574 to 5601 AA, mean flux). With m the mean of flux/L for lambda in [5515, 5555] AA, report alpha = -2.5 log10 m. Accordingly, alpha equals -0.02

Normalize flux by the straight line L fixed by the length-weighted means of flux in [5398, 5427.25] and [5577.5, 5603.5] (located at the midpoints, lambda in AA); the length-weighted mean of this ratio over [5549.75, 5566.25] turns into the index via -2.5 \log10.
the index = 0.042 mag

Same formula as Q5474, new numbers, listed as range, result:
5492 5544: 9.18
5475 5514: 8.68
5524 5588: 9.63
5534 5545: 9.59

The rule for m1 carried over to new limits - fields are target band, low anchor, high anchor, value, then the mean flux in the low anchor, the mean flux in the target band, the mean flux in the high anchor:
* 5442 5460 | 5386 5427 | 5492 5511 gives -0.04 mag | 8.23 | 8.76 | 8.67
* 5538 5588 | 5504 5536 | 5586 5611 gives 0.00 mag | 9.4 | 9.61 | 9.73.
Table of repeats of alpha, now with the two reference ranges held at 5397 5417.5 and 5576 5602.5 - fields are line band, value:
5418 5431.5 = -0.02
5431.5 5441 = -0.11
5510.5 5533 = -0.03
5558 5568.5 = 0.02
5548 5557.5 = 0.01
